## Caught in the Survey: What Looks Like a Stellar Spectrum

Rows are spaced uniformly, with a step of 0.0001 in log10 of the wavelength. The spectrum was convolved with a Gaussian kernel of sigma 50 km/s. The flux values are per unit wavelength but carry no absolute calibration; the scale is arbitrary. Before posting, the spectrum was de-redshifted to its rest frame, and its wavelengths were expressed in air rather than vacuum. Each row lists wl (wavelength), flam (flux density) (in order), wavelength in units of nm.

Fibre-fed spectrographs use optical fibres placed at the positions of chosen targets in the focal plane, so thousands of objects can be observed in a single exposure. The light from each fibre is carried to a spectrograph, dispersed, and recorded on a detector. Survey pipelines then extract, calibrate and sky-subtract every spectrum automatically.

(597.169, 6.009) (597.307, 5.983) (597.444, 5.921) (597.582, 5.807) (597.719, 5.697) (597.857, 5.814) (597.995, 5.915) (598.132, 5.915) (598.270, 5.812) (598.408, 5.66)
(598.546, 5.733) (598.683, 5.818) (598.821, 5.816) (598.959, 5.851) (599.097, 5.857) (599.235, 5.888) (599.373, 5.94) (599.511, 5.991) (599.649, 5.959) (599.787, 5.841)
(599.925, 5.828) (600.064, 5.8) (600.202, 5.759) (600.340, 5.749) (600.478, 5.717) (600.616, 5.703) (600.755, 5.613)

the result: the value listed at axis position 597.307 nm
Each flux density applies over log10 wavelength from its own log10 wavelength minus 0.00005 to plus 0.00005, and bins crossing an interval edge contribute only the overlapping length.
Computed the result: 5.983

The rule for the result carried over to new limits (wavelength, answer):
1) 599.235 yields 5.888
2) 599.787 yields 5.841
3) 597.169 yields 6.009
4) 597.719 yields 5.697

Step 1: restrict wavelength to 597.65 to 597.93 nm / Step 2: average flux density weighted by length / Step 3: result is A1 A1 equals 5.76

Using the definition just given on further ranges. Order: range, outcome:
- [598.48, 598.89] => 5.8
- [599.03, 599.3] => 5.87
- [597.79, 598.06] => 5.86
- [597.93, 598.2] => 5.93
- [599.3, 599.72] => 5.96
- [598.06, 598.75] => 5.8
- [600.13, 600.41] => 5.77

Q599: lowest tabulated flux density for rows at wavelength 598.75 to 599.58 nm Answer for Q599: 5.816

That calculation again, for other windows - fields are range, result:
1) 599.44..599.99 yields 5.828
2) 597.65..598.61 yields 5.66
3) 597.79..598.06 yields 5.814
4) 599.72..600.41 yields 5.749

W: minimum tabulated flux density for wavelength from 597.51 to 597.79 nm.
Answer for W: 5.697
